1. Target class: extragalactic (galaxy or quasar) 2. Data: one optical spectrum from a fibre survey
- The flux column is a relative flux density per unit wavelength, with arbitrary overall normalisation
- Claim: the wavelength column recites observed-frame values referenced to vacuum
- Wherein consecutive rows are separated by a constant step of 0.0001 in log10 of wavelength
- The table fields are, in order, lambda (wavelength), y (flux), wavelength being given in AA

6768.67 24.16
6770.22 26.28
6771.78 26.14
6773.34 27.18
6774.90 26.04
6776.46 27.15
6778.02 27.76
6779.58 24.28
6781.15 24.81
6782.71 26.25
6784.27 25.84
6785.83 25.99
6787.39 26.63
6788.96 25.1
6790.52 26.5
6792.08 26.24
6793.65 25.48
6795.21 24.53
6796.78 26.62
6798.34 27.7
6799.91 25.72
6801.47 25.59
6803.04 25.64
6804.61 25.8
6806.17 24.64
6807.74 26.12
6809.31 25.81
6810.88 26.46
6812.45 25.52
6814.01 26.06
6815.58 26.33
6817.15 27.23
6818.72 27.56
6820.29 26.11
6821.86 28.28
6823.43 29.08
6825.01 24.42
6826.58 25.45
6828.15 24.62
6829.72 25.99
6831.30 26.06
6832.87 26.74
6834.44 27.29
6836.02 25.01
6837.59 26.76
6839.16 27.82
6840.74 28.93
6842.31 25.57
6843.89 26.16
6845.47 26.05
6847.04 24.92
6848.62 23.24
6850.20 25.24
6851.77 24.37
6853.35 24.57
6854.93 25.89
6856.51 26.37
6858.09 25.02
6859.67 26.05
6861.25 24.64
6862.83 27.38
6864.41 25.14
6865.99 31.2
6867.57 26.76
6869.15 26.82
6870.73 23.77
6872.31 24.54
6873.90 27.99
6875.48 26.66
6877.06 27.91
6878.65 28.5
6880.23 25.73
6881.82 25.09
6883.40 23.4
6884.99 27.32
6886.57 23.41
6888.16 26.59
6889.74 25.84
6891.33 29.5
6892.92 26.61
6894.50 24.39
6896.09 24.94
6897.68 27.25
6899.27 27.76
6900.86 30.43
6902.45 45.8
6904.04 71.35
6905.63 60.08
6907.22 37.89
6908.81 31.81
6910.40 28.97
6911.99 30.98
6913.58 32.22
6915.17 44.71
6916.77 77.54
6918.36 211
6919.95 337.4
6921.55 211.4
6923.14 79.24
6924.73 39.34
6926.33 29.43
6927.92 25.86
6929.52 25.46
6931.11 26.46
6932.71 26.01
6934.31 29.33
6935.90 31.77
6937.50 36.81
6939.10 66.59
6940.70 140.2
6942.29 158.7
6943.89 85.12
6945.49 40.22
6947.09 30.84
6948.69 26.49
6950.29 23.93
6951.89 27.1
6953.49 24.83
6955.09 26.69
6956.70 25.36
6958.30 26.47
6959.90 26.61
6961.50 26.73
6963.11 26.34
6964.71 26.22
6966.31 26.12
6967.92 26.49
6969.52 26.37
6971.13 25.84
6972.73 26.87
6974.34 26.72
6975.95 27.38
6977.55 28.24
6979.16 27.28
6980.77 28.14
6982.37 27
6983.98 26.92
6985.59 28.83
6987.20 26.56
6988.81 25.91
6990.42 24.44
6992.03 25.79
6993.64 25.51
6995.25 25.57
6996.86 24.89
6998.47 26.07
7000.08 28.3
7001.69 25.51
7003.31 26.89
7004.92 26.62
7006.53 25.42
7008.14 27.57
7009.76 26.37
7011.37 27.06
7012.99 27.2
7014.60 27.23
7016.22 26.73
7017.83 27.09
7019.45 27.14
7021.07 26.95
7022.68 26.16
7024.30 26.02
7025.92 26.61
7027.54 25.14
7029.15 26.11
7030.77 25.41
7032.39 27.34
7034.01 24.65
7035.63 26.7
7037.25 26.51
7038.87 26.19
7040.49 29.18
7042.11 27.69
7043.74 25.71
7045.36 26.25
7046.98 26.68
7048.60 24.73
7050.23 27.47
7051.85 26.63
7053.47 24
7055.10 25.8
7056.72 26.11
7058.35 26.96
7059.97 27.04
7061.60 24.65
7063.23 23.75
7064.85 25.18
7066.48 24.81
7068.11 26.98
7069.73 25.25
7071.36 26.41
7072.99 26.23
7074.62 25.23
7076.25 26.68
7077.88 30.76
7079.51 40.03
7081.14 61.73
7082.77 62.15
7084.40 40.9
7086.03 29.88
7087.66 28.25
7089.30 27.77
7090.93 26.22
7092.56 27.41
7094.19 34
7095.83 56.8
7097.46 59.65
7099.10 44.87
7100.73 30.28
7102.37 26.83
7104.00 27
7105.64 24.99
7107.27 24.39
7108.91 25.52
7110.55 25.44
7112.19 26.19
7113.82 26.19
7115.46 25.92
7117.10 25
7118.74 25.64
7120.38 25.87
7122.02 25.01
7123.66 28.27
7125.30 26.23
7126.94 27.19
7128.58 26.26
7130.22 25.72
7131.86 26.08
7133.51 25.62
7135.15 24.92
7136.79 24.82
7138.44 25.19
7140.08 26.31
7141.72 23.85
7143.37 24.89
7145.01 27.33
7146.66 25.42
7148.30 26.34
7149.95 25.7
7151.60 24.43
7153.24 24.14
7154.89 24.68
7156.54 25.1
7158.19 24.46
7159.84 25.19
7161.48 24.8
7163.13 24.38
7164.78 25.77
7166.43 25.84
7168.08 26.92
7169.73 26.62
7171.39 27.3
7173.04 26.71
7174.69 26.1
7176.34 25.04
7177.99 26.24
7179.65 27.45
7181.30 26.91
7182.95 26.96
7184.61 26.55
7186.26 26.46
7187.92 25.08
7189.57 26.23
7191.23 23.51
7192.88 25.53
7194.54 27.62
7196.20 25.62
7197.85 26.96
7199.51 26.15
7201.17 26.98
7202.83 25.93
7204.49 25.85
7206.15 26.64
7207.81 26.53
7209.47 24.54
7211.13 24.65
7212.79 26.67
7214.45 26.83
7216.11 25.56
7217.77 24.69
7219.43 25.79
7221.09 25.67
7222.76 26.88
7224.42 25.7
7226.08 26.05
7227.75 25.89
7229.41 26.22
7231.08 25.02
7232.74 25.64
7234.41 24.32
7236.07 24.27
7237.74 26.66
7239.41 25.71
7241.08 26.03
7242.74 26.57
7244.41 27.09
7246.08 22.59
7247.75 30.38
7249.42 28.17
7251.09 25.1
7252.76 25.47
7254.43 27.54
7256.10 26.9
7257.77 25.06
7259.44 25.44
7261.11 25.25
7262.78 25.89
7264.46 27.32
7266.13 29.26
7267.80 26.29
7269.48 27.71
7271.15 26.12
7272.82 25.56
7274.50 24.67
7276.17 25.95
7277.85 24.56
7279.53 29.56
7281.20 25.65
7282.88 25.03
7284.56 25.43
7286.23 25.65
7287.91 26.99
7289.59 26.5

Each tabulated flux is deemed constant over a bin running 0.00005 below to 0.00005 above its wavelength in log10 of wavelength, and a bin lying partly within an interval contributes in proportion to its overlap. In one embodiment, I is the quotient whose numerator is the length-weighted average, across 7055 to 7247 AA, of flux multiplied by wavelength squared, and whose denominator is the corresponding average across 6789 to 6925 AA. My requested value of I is 0.8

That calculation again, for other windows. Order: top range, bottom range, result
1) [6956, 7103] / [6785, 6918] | 1.03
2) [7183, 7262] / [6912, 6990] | 0.55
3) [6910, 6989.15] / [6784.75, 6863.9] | 2.02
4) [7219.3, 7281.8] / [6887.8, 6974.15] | 0.56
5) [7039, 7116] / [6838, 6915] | 1.11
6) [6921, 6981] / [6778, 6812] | 1.72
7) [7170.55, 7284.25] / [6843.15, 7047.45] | 0.77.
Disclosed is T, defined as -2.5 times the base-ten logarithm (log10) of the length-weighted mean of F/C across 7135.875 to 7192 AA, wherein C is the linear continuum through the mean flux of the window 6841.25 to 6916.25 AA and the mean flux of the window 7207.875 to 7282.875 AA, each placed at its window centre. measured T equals 0.048 mag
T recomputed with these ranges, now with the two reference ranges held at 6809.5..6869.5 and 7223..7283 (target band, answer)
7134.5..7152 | 0.03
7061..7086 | -0.24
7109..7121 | 0.02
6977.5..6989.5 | -0.04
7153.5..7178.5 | 0.02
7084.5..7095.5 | -0.18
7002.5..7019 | -0.03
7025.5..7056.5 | 0.00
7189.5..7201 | 0.01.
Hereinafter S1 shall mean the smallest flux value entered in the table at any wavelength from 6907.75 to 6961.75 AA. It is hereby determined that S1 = 23.93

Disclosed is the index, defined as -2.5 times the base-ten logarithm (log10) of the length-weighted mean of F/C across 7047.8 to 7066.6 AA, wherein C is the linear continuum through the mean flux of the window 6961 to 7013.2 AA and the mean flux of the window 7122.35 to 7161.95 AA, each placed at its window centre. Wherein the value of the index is 0.02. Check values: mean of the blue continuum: 26.6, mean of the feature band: 25.6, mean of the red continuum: 25.5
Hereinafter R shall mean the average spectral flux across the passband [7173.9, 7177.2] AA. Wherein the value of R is 25.6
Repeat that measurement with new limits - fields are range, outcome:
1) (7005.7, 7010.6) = 26.5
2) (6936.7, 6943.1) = 101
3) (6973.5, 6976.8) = 27.1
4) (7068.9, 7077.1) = 26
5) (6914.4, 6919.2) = 114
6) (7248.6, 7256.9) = 26.6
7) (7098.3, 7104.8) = 32.3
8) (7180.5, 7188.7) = 26.4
